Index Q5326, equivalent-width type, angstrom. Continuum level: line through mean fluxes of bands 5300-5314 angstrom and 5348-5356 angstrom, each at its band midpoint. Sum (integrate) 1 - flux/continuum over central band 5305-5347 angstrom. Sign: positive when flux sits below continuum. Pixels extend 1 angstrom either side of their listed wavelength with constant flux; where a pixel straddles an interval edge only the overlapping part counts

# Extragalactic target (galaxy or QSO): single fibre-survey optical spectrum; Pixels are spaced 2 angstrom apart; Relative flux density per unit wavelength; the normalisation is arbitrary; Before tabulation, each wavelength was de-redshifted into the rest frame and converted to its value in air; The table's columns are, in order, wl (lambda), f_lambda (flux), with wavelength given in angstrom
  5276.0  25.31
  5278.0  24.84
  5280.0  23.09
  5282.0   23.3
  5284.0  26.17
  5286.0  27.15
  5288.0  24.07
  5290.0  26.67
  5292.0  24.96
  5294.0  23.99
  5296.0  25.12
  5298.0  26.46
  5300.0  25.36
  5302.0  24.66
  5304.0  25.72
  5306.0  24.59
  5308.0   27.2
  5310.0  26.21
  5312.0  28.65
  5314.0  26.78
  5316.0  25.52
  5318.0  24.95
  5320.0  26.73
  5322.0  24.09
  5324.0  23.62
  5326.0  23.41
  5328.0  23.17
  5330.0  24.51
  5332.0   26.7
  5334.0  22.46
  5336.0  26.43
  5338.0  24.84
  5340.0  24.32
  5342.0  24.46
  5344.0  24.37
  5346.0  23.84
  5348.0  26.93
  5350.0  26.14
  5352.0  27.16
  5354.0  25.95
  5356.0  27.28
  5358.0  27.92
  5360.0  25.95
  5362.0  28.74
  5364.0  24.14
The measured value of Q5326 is 2.0 angstrom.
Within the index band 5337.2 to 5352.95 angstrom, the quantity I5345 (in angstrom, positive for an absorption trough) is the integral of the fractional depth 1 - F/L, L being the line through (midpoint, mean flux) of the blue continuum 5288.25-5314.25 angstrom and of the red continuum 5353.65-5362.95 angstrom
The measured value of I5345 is 1.0 angstrom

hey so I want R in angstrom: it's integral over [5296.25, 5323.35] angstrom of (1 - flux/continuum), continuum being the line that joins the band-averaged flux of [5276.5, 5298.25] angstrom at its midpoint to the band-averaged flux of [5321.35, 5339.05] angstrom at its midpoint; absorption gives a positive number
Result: -1.3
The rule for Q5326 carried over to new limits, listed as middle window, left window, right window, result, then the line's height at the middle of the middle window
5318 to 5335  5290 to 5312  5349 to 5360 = 1.2 angstrom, 26.2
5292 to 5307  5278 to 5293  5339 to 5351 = 0.0 angstrom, 25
